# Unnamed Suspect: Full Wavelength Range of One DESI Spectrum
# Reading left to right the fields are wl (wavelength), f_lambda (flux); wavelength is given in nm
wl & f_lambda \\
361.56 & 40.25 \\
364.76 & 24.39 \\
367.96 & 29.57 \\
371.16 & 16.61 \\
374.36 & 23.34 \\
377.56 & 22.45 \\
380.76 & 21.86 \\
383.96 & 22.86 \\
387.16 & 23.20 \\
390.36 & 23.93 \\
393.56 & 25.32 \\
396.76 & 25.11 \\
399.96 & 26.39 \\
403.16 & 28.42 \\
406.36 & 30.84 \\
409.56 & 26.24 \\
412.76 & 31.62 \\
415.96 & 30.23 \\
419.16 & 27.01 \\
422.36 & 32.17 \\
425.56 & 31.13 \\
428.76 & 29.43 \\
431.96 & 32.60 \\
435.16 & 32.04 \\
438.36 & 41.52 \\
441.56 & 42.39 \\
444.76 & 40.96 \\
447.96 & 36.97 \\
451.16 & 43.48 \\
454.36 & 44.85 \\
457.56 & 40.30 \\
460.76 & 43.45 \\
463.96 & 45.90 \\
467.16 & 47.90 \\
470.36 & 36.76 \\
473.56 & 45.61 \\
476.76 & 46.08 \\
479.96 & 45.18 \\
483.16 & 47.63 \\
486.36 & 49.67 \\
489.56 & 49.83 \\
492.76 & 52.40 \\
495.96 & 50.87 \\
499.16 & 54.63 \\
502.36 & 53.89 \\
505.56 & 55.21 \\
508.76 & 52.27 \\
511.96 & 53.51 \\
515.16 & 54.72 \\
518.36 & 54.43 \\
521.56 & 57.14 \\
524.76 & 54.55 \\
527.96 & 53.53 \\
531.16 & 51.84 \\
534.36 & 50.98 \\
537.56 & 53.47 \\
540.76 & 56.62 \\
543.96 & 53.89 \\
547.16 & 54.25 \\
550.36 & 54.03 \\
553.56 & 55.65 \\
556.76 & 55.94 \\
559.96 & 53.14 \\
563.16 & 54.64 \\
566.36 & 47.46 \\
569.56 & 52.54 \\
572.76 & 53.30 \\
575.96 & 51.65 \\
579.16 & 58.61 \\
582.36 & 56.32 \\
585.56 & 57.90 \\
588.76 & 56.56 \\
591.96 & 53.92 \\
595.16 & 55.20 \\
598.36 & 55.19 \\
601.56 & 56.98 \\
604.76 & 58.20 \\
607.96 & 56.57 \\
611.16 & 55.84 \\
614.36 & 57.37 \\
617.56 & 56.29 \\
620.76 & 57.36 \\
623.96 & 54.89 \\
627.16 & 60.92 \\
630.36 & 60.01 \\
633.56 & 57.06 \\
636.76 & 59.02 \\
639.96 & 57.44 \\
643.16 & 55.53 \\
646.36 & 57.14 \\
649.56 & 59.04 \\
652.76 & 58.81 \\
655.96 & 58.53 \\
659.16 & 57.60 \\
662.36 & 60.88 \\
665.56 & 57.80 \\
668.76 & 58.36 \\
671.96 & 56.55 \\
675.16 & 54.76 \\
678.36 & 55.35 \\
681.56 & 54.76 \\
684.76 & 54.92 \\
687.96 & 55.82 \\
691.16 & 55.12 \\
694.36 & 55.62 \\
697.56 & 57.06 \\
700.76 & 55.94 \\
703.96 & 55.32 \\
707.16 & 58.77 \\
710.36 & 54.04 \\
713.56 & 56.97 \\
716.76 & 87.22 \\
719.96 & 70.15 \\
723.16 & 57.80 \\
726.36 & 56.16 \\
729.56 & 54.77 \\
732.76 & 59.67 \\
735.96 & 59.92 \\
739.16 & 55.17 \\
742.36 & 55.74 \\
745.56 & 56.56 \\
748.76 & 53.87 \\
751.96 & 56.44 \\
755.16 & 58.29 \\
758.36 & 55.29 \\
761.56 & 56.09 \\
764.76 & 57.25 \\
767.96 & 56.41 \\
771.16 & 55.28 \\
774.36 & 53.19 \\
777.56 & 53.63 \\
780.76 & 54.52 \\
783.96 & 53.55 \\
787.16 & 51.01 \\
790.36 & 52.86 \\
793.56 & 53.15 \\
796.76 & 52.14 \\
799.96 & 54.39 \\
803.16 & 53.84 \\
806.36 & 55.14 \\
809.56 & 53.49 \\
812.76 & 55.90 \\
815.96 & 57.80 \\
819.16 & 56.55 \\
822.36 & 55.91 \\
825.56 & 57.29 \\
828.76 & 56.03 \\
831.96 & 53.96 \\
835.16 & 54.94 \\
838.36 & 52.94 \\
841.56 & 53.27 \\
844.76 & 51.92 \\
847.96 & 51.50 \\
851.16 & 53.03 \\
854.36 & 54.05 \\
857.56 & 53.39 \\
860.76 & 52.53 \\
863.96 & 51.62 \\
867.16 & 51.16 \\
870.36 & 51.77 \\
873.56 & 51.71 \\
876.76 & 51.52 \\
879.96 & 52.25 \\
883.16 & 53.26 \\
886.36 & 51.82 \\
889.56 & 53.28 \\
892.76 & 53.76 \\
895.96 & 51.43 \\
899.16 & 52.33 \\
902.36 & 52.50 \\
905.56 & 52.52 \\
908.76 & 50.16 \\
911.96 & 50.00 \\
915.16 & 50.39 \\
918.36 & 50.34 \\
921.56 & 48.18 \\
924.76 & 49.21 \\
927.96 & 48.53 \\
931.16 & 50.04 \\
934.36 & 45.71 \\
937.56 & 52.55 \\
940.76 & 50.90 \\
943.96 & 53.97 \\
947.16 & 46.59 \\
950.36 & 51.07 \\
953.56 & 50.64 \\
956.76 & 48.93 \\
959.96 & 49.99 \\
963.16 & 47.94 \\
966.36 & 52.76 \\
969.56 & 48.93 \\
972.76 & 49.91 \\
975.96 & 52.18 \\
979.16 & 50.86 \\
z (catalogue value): 0.093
